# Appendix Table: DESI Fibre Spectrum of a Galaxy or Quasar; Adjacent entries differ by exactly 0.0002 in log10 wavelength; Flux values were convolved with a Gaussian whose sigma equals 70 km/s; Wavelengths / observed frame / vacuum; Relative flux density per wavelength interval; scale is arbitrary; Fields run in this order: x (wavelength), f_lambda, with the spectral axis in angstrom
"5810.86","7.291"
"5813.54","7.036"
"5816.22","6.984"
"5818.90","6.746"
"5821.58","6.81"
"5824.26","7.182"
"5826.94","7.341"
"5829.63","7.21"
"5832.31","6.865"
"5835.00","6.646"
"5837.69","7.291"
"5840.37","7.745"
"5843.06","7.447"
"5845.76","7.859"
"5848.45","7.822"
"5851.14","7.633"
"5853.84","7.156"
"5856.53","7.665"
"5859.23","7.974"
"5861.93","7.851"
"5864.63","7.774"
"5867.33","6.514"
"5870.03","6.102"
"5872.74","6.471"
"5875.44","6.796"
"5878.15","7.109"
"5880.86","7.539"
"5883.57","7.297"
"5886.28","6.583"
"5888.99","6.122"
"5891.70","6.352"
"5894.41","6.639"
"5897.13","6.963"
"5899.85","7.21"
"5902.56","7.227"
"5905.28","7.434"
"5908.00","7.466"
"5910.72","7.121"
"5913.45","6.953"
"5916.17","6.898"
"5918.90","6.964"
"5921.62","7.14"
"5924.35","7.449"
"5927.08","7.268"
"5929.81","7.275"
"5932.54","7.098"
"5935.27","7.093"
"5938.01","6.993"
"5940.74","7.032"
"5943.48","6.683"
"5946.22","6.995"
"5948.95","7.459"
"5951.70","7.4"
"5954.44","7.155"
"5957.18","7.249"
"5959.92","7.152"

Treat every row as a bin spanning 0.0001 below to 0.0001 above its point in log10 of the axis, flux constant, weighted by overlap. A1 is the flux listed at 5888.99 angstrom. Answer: 6.122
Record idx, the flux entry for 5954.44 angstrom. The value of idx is 7.155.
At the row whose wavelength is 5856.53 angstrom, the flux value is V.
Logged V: 7.665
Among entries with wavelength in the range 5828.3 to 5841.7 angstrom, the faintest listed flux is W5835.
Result 6.646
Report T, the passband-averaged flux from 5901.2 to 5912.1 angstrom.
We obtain 7.31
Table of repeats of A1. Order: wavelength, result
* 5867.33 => 6.514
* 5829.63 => 7.21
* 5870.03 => 6.102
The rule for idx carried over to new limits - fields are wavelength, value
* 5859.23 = 7.974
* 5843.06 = 7.447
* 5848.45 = 7.822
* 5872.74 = 6.471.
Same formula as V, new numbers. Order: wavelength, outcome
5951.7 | 7.4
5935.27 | 7.093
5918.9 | 6.964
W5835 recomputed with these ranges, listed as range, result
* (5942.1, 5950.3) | 6.683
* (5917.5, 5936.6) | 6.964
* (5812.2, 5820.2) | 6.746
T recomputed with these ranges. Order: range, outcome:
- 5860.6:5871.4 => 7.06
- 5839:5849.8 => 7.72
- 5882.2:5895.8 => 6.6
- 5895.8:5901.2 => 7.08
